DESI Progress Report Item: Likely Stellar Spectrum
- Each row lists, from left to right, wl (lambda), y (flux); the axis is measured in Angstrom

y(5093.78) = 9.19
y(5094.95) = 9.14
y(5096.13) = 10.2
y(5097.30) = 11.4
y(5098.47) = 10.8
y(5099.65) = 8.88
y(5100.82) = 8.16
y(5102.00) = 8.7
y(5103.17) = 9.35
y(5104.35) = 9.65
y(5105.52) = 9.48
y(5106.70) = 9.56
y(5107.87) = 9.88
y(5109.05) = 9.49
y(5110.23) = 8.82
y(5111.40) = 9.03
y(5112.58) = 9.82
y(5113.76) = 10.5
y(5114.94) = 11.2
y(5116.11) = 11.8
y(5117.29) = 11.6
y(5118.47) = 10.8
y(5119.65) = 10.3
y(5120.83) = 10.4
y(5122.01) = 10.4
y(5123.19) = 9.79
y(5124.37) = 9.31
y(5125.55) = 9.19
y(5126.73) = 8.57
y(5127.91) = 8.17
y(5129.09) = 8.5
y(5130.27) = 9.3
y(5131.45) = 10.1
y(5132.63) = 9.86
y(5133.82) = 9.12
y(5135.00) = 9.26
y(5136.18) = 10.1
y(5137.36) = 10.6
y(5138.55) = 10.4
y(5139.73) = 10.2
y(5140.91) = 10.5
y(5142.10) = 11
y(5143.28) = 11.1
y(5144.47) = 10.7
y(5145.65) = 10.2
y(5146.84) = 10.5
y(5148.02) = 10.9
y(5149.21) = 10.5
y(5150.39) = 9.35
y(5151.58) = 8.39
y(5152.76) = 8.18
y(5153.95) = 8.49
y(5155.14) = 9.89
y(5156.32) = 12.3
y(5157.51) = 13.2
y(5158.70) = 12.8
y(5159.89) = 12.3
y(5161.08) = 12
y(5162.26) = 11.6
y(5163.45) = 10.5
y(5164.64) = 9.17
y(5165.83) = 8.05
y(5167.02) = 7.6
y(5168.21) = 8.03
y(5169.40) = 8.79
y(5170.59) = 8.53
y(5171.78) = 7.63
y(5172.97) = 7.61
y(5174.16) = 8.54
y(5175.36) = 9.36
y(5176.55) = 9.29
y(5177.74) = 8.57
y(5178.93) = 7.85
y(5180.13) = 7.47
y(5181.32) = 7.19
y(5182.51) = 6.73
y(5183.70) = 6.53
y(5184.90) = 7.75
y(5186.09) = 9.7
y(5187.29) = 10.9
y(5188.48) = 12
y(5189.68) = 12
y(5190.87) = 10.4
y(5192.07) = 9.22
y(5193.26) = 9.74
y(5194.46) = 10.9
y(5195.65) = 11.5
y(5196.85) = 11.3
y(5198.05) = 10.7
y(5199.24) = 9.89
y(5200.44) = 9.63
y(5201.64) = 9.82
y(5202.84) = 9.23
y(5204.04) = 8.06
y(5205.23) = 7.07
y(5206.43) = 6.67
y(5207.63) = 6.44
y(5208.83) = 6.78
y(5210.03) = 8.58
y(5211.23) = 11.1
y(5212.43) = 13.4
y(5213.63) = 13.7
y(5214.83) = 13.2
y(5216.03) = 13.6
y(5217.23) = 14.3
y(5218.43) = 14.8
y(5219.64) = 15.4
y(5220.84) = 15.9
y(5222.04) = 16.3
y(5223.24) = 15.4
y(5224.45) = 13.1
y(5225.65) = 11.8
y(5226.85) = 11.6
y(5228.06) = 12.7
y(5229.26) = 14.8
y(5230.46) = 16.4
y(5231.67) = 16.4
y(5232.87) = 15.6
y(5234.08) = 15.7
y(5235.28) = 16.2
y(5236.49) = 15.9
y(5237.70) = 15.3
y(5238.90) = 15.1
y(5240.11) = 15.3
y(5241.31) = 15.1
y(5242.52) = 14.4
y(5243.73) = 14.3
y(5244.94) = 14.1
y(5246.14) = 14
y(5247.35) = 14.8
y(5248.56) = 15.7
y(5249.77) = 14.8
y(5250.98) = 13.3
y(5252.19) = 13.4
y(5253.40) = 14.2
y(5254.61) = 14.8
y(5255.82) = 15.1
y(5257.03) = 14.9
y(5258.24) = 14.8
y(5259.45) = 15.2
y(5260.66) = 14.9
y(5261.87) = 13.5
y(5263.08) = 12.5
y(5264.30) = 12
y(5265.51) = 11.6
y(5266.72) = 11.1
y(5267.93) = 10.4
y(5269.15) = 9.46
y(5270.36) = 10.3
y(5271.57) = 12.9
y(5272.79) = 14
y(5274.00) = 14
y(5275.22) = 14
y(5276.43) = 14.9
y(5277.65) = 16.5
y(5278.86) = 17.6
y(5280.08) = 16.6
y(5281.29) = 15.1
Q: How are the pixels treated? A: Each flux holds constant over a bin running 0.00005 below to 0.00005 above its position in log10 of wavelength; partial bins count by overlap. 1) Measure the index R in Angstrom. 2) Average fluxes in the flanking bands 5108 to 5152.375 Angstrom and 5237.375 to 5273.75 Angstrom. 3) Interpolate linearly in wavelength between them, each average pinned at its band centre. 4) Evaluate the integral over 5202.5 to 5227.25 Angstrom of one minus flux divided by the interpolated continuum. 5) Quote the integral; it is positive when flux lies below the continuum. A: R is 1.5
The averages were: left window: 9.98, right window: 13.7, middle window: 11.8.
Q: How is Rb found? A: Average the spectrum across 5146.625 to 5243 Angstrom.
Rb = 11.1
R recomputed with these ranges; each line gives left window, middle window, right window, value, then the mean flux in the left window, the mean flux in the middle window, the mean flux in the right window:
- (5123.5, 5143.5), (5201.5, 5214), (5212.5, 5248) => 4.1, 9.7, 9.06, 14.6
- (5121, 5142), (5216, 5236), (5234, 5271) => -2.7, 9.66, 14.7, 13.9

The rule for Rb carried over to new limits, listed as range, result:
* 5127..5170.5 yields 10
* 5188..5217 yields 10.3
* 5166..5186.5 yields 8.05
